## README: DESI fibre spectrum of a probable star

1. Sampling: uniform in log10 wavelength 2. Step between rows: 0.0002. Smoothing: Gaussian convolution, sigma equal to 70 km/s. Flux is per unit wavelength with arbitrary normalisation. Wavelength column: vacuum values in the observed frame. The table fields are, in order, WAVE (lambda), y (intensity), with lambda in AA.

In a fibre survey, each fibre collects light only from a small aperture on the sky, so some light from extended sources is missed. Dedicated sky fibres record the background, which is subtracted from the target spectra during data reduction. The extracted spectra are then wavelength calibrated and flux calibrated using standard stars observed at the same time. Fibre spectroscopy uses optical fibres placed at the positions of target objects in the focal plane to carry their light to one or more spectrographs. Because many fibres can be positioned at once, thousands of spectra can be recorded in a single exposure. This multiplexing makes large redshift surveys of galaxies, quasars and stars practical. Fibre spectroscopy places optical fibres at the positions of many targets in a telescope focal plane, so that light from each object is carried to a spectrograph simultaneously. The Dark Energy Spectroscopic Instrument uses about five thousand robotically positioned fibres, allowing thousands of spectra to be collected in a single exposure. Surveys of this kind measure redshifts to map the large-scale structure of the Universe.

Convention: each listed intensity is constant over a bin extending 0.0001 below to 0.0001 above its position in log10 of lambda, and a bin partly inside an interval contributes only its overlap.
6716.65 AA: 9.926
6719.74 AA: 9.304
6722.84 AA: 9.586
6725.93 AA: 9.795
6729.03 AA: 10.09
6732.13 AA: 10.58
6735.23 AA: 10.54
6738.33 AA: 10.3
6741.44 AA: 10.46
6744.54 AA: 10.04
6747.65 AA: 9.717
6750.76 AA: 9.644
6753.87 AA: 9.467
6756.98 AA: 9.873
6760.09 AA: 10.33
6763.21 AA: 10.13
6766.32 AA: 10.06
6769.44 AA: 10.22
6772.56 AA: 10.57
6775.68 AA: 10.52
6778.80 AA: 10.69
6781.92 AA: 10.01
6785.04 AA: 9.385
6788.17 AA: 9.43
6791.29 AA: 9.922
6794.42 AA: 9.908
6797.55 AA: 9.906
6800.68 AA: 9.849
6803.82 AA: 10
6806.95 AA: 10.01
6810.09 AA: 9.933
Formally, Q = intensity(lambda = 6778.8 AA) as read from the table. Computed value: 10.69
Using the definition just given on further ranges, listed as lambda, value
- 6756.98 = 9.873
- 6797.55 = 9.906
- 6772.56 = 10.57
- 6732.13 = 10.58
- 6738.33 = 10.3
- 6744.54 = 10.04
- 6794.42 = 9.908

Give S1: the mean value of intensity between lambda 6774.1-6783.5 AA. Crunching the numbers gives 10.4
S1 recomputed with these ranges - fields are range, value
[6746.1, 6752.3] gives 9.68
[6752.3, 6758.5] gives 9.67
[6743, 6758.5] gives 9.74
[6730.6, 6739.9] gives 10.5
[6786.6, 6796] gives 9.75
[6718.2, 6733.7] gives 9.87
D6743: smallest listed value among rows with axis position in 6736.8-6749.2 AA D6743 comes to 9.717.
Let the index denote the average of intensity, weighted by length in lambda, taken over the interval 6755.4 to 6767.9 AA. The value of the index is 10.1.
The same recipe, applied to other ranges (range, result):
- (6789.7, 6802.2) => 9.9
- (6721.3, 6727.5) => 9.7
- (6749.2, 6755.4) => 9.55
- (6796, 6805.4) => 9.92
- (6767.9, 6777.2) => 10.4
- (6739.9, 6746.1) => 10.3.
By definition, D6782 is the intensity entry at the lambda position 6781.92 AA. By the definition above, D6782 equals 10.01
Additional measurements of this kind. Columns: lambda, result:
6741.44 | 10.46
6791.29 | 9.922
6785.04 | 9.385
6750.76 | 9.644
